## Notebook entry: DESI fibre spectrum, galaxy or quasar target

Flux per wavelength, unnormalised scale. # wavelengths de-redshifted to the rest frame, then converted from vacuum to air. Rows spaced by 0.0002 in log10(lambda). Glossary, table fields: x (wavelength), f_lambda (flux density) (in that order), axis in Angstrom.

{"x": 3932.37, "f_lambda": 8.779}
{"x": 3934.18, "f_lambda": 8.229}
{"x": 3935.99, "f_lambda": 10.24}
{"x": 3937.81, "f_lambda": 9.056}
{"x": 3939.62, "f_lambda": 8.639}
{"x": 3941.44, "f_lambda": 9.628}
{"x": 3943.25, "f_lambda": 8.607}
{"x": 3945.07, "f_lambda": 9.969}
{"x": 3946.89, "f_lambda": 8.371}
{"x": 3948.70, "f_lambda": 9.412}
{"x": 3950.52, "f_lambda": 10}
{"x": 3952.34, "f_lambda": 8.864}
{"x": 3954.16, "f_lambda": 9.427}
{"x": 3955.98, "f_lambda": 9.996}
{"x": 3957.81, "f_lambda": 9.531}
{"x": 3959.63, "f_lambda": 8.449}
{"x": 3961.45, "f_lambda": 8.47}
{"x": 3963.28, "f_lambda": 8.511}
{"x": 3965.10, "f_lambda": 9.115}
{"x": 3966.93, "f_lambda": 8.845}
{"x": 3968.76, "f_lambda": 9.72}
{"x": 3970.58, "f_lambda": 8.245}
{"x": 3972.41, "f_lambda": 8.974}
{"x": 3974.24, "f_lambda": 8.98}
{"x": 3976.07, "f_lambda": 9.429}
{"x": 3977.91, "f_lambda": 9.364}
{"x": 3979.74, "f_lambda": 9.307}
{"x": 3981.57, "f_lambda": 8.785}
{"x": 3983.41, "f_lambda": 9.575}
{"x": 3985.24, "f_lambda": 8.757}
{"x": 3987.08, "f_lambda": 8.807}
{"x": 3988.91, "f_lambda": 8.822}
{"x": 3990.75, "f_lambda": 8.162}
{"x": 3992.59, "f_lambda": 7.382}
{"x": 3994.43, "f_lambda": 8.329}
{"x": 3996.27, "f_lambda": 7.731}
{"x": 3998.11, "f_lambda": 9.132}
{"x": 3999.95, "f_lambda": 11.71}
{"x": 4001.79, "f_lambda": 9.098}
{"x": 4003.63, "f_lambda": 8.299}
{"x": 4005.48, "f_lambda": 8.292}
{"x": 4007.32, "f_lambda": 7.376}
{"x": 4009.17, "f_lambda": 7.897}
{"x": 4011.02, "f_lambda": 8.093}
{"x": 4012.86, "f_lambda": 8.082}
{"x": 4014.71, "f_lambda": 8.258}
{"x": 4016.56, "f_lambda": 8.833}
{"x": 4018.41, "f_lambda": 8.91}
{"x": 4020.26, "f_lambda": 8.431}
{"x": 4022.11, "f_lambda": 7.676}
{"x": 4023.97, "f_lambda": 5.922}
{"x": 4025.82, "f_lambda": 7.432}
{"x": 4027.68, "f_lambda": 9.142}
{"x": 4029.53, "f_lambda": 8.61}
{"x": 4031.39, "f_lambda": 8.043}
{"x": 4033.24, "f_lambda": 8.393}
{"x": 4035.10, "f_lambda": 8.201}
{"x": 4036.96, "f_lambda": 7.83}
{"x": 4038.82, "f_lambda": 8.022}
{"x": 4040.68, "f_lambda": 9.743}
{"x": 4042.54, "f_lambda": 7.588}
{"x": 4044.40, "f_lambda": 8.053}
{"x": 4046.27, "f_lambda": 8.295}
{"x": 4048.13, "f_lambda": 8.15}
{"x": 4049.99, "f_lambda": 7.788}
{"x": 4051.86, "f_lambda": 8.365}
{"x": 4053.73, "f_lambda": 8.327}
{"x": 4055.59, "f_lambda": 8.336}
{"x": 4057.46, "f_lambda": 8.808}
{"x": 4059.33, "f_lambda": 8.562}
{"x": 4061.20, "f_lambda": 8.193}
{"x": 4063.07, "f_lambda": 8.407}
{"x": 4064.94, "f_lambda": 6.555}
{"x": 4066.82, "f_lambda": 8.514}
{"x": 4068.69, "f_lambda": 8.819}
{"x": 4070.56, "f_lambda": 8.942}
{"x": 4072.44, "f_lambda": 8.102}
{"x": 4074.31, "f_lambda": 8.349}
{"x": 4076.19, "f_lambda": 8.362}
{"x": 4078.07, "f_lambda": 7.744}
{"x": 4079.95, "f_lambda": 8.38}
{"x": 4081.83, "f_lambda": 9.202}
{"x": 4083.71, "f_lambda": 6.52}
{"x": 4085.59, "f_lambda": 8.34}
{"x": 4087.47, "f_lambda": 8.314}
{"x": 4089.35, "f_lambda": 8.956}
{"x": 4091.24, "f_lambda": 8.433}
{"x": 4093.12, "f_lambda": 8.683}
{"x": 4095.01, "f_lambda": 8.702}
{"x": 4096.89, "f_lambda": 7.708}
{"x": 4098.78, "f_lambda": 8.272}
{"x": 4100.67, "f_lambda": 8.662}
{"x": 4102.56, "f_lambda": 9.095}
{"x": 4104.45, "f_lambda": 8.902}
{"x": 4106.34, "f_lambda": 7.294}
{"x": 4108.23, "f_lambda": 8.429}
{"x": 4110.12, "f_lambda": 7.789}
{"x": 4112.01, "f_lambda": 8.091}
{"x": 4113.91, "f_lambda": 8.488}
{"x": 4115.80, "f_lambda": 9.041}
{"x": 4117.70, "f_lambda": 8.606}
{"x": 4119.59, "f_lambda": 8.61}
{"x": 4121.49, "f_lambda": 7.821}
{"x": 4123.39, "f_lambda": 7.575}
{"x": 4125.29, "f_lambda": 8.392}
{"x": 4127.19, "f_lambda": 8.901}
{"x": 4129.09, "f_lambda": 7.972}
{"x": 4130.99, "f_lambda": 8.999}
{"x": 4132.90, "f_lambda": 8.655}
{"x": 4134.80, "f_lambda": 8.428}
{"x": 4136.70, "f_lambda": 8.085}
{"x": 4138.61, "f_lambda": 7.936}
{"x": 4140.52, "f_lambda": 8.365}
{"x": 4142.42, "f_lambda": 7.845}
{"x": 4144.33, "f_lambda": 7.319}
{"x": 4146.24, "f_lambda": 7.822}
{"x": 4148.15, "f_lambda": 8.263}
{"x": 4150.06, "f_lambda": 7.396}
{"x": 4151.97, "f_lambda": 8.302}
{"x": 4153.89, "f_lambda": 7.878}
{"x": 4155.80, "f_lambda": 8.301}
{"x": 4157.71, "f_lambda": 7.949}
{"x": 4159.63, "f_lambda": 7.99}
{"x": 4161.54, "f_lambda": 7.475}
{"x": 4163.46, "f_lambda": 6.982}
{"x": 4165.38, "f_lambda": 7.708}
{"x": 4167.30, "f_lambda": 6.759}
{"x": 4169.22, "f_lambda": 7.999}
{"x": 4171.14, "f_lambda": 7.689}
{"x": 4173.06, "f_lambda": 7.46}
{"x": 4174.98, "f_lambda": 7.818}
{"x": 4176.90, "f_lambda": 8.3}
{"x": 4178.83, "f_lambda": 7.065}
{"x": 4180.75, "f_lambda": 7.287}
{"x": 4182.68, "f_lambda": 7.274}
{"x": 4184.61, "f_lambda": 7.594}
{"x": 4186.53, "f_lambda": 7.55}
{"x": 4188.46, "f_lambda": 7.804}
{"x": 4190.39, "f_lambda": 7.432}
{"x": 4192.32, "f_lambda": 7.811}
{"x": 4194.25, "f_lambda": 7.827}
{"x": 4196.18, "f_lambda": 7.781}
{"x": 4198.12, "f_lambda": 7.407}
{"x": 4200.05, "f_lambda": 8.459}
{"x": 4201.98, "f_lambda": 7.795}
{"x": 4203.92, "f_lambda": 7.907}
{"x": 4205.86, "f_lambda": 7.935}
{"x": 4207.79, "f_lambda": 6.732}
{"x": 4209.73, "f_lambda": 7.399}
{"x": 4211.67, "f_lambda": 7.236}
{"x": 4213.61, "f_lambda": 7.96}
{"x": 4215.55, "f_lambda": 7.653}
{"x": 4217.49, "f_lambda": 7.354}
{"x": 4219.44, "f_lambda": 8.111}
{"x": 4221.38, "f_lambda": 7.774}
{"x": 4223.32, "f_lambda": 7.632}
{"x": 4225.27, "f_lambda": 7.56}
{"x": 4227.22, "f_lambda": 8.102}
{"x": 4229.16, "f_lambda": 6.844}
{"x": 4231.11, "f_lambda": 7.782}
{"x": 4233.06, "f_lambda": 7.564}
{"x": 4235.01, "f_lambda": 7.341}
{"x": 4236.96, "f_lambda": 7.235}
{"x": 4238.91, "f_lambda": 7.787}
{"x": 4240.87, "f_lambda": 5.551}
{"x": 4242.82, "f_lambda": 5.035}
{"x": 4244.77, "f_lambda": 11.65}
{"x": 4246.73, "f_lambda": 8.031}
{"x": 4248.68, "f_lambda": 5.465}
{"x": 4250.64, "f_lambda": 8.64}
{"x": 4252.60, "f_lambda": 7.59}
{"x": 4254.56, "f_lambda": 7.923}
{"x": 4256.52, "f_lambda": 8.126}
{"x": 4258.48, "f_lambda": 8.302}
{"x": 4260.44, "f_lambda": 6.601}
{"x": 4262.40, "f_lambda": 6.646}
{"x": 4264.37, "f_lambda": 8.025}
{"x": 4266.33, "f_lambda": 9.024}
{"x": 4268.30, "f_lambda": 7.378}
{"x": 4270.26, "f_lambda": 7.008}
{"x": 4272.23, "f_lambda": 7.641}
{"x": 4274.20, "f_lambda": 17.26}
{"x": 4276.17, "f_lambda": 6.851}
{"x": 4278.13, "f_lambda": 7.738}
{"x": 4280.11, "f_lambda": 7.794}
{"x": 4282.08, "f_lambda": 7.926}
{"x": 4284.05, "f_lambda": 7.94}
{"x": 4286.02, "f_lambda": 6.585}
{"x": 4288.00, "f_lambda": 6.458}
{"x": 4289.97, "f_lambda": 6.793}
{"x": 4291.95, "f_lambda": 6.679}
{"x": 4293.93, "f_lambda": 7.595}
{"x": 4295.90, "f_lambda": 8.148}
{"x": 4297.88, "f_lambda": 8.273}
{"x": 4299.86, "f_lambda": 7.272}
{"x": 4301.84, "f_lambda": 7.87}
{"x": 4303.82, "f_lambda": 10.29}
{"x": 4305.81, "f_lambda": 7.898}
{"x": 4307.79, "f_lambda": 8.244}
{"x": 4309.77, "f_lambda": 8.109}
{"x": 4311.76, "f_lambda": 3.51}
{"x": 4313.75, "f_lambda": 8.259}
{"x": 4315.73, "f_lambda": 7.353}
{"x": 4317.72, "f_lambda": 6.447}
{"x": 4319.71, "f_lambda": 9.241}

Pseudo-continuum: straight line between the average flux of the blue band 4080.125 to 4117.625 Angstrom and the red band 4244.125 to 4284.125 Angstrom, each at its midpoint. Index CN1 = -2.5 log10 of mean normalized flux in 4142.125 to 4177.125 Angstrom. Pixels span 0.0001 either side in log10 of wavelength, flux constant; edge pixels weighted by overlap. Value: 0.08 mag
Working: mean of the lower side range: 8.37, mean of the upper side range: 8.24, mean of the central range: 7.74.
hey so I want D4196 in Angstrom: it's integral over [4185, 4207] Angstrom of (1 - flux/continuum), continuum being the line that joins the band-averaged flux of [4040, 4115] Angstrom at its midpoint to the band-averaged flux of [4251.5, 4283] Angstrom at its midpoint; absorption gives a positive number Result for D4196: 1.3 Angstrom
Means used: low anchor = 8.3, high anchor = 8.24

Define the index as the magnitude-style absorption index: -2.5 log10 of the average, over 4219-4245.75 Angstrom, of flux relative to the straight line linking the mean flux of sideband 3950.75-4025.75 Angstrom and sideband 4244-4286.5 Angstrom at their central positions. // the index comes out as 0.09 mag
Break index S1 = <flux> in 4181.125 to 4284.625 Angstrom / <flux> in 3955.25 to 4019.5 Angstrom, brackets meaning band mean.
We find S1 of 0.9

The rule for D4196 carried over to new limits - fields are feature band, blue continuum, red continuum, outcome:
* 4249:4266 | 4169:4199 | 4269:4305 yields 0.59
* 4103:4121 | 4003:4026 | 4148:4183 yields -1.37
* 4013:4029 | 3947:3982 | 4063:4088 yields 1.01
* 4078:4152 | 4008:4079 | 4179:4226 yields -2.98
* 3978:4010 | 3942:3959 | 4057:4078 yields 0.94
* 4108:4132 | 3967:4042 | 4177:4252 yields -1.06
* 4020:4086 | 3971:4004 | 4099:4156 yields 3.34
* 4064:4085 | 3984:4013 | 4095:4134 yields 0.72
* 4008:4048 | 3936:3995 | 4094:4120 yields 2.66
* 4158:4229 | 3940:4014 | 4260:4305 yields 5.49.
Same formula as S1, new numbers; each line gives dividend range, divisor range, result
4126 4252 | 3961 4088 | 0.92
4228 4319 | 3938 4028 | 0.88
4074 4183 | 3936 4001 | 0.89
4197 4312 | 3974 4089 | 0.92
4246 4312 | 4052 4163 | 0.95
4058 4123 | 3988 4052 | 1.00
